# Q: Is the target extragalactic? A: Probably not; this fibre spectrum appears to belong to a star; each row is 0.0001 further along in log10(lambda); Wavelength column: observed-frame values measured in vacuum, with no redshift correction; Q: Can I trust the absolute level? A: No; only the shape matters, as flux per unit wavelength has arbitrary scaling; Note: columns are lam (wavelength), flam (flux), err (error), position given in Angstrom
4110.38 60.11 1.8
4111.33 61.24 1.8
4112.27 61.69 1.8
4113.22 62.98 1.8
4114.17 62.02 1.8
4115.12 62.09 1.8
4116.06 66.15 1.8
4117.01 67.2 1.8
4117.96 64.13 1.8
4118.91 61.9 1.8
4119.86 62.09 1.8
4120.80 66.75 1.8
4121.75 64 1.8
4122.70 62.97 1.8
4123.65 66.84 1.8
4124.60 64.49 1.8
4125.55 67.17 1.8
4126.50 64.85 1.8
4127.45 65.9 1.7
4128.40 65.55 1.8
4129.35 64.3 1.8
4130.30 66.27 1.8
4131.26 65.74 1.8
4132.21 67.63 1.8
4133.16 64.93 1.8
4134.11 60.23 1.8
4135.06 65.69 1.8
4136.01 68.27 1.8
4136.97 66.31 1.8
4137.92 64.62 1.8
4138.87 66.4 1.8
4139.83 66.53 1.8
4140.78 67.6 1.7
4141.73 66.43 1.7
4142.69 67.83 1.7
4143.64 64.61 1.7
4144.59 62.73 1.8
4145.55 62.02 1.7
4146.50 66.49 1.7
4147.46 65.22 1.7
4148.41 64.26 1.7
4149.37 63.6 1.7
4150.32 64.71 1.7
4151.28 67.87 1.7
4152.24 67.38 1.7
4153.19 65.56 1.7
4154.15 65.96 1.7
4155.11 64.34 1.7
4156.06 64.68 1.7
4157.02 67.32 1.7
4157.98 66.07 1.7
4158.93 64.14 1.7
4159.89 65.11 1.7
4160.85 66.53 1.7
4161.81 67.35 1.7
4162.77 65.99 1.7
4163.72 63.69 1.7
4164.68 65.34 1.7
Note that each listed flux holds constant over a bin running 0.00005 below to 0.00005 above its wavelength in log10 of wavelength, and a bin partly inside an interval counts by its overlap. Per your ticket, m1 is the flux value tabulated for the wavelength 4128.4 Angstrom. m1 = 65.55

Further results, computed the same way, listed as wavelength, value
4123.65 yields 66.84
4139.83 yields 66.53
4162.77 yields 65.99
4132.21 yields 67.63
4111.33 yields 61.24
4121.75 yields 64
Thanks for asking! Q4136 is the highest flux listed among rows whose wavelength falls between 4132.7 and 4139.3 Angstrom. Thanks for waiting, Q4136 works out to 68.27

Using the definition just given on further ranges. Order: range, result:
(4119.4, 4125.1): 66.84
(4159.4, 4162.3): 67.35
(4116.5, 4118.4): 67.2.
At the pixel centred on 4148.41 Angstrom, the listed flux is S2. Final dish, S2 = 64.26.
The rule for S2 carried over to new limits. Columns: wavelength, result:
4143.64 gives 64.61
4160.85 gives 66.53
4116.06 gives 66.15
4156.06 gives 64.68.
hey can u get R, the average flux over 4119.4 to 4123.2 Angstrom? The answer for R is 64.1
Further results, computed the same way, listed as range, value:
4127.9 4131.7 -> 65.3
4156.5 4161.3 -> 65.8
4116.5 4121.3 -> 64.4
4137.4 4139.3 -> 65.7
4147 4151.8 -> 65.1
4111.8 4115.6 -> 62.3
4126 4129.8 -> 65.2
